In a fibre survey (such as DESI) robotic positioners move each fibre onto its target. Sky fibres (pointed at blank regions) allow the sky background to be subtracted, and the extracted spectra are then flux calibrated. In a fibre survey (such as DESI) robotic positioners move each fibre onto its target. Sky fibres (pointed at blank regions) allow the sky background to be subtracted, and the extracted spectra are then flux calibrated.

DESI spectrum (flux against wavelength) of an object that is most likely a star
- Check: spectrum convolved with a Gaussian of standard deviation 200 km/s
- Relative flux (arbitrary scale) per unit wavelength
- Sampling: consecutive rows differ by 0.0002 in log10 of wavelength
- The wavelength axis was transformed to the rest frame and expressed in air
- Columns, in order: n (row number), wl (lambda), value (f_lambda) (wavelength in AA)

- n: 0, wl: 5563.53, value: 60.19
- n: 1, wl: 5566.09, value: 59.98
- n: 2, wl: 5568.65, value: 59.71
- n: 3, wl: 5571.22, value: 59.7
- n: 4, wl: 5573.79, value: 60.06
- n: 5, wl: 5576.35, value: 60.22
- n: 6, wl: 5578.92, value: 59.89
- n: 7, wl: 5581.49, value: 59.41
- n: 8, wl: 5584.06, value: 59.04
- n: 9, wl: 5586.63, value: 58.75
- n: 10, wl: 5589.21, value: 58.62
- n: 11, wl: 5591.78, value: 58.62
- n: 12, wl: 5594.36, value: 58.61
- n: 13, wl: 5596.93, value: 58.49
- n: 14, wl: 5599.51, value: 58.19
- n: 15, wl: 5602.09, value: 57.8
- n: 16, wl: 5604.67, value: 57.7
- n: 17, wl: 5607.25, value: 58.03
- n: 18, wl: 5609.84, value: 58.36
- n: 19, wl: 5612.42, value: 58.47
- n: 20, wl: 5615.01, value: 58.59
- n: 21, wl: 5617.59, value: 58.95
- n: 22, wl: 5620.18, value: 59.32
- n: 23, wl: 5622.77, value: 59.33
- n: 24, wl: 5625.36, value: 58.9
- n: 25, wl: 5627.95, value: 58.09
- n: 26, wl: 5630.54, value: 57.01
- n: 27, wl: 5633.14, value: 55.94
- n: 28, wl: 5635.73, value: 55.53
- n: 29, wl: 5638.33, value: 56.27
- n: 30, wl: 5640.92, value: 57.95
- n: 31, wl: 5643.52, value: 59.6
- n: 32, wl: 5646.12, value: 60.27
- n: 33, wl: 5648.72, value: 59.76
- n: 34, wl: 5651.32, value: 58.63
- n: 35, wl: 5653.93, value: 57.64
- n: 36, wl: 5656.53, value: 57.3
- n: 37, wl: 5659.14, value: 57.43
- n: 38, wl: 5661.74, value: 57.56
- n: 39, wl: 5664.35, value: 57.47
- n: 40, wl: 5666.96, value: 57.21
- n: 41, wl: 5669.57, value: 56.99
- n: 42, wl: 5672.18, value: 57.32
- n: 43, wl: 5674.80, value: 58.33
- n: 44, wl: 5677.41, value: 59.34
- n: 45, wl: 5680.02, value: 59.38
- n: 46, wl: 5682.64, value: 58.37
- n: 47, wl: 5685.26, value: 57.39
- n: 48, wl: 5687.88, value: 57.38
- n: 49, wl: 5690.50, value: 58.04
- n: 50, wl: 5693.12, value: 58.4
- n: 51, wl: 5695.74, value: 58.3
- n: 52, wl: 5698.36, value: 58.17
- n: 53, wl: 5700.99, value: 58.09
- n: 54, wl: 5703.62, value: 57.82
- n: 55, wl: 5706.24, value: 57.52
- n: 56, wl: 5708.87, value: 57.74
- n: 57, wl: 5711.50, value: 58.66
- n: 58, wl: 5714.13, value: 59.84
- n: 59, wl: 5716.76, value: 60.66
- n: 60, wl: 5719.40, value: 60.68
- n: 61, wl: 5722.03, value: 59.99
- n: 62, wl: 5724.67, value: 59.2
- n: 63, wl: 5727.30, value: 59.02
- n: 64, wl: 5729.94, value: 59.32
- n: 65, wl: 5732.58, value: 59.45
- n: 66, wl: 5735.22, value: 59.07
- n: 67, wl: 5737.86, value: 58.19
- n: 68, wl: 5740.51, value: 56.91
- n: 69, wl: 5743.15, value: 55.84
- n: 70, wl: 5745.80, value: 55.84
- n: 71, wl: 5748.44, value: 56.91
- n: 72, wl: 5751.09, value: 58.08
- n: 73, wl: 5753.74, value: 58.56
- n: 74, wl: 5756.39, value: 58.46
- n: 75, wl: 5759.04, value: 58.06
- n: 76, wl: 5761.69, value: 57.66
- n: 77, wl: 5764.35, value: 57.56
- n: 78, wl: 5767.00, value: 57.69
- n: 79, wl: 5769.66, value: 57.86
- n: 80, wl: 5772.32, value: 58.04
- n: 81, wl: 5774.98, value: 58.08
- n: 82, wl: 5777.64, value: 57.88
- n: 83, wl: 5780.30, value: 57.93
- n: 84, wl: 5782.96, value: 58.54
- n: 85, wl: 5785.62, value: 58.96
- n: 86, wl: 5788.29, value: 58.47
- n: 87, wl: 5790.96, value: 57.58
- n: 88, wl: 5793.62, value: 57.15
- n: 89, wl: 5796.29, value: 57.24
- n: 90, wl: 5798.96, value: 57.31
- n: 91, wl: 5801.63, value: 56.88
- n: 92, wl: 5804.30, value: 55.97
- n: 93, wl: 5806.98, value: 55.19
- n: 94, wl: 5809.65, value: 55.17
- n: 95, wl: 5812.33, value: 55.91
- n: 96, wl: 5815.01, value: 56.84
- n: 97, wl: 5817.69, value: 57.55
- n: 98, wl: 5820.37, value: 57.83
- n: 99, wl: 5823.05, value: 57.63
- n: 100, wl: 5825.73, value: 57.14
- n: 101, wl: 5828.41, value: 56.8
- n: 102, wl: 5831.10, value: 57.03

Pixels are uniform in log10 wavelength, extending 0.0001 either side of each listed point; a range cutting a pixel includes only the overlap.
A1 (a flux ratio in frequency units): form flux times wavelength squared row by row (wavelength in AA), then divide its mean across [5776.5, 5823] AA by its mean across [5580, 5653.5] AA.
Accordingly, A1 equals 1.05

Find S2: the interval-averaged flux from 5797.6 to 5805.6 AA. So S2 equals 56.7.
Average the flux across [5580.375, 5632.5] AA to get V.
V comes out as 58.5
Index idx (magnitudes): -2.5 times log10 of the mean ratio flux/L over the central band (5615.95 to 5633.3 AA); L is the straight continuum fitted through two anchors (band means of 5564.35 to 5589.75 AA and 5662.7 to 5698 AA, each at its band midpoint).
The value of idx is 0.01 mag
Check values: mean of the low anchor 59.6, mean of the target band 58.4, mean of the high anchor 58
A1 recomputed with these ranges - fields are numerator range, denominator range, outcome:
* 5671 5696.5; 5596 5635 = 1.03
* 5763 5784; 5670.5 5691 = 1.03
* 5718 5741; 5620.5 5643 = 1.06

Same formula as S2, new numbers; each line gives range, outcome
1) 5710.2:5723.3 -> 60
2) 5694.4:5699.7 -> 58.2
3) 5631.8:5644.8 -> 57.1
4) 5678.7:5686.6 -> 58.4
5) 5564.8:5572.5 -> 59.8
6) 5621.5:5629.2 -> 58.8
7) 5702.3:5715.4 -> 58.3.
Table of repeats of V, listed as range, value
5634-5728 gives 58.3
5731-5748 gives 57.5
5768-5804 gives 57.8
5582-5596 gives 58.8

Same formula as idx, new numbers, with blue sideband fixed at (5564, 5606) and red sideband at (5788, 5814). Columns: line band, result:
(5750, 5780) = -0.02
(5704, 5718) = -0.02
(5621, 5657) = 0.01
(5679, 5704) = 0.00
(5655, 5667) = 0.01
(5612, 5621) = 0.00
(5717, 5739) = -0.04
